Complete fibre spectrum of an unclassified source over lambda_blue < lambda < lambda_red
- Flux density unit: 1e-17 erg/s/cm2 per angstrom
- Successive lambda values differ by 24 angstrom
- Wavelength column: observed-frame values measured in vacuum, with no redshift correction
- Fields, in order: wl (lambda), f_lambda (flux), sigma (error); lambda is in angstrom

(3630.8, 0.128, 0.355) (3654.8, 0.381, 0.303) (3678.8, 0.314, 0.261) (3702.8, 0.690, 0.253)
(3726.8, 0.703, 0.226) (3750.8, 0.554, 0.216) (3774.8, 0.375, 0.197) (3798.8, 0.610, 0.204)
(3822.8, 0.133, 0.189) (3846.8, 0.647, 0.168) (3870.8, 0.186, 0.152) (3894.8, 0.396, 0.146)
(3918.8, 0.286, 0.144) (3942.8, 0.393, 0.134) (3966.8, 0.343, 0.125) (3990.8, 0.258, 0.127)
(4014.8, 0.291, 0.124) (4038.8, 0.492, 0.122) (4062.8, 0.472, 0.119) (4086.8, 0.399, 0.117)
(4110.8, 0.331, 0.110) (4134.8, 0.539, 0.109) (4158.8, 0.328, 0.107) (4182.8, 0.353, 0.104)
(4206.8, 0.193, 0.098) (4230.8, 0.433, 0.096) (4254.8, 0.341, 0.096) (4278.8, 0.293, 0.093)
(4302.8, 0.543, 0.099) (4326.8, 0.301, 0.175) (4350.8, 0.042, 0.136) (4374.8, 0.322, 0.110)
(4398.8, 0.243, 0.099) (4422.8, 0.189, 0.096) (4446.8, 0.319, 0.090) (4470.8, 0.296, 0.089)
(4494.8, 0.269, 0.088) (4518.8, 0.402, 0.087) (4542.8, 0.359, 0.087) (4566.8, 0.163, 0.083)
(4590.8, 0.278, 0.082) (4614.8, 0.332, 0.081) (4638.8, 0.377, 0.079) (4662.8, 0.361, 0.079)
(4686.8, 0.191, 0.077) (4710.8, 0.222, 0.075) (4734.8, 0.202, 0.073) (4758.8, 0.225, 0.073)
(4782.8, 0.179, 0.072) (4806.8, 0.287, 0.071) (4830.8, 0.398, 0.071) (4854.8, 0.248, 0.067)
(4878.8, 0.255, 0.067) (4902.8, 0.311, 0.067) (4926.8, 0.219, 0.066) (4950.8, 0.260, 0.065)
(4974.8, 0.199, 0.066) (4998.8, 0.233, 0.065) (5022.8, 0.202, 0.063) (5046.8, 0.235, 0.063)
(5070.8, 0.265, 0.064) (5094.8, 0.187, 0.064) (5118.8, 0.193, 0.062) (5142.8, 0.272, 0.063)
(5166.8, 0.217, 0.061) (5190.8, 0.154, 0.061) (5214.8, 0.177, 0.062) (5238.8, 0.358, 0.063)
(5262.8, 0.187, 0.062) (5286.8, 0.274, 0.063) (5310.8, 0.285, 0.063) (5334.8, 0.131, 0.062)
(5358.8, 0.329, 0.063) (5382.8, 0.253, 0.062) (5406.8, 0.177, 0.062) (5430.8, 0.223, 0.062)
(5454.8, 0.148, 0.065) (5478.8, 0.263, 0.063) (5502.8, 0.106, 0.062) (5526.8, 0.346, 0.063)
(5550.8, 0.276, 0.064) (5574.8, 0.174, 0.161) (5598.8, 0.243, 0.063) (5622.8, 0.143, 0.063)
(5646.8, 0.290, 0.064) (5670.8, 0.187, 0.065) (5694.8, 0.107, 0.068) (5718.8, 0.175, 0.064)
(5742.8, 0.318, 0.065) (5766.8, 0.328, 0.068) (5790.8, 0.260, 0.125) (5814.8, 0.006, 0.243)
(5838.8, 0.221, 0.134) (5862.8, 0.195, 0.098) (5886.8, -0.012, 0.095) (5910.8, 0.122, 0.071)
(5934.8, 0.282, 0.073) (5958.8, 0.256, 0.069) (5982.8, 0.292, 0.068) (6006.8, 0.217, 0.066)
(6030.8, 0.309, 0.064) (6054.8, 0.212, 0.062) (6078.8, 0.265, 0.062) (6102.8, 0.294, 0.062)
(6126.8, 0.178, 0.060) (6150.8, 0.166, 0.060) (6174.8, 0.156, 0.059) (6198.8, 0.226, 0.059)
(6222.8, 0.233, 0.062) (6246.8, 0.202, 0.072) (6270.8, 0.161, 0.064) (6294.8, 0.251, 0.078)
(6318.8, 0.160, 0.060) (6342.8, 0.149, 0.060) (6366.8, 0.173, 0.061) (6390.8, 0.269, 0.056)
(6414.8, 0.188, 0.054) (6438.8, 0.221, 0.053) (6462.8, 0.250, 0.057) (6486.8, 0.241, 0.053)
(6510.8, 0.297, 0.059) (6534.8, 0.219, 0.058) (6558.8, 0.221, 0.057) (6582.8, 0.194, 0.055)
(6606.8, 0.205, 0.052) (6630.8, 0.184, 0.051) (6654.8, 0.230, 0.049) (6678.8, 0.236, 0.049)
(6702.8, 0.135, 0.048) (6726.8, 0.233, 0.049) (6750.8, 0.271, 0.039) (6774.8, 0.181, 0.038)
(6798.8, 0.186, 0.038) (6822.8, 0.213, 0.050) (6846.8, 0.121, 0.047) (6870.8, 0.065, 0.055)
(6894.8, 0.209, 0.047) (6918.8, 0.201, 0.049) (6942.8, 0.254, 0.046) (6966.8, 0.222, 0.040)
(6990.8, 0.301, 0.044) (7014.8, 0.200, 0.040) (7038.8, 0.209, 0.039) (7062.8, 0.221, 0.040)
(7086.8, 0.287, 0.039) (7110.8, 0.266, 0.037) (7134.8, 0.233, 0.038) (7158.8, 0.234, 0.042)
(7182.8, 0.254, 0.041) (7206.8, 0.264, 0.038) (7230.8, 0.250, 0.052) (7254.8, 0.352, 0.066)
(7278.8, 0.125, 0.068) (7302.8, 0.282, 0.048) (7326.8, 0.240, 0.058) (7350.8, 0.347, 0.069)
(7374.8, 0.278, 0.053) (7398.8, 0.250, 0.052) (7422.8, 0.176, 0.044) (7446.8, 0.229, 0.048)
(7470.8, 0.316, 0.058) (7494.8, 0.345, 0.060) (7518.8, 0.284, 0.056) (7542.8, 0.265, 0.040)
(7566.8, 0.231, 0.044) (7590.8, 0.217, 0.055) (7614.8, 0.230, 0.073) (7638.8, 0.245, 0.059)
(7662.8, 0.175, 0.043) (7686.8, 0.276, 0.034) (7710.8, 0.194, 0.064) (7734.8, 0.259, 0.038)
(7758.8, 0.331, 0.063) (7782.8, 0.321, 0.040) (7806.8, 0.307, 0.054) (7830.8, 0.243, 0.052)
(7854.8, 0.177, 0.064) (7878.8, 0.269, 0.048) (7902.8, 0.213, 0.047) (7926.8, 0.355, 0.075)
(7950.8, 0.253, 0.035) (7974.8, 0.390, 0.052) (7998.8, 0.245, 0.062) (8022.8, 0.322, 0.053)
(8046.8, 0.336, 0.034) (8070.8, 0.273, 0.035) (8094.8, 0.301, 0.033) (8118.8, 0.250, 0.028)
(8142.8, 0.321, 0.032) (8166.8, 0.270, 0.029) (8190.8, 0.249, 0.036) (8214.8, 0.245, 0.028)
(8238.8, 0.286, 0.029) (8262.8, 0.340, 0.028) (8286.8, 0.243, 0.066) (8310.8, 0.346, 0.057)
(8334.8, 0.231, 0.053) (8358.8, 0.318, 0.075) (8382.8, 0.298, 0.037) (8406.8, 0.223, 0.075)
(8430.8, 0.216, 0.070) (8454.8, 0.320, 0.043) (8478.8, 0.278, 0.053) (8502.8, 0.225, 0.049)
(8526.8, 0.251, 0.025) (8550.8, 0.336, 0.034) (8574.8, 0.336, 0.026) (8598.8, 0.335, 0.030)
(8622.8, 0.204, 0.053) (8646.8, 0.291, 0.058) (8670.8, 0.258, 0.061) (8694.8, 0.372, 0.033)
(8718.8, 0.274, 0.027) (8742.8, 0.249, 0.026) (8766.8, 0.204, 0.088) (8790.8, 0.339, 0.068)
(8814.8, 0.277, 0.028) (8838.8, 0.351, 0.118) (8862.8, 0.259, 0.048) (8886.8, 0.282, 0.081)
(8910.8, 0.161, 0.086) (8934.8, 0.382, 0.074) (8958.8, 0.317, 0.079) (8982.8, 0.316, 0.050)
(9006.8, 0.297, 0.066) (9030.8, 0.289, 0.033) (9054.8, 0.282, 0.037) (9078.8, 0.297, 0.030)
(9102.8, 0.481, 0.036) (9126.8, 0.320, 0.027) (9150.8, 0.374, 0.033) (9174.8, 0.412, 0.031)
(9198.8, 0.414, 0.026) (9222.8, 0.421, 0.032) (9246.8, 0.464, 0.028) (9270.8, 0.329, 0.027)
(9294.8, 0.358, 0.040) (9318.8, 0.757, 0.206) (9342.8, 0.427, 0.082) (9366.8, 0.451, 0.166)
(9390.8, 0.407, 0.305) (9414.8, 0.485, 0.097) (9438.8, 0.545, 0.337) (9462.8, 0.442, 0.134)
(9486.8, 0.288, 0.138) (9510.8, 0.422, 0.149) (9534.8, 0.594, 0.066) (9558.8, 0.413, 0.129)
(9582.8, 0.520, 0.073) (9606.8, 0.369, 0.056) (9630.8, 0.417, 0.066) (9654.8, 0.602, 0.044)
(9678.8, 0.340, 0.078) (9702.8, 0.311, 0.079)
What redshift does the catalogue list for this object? 1.44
